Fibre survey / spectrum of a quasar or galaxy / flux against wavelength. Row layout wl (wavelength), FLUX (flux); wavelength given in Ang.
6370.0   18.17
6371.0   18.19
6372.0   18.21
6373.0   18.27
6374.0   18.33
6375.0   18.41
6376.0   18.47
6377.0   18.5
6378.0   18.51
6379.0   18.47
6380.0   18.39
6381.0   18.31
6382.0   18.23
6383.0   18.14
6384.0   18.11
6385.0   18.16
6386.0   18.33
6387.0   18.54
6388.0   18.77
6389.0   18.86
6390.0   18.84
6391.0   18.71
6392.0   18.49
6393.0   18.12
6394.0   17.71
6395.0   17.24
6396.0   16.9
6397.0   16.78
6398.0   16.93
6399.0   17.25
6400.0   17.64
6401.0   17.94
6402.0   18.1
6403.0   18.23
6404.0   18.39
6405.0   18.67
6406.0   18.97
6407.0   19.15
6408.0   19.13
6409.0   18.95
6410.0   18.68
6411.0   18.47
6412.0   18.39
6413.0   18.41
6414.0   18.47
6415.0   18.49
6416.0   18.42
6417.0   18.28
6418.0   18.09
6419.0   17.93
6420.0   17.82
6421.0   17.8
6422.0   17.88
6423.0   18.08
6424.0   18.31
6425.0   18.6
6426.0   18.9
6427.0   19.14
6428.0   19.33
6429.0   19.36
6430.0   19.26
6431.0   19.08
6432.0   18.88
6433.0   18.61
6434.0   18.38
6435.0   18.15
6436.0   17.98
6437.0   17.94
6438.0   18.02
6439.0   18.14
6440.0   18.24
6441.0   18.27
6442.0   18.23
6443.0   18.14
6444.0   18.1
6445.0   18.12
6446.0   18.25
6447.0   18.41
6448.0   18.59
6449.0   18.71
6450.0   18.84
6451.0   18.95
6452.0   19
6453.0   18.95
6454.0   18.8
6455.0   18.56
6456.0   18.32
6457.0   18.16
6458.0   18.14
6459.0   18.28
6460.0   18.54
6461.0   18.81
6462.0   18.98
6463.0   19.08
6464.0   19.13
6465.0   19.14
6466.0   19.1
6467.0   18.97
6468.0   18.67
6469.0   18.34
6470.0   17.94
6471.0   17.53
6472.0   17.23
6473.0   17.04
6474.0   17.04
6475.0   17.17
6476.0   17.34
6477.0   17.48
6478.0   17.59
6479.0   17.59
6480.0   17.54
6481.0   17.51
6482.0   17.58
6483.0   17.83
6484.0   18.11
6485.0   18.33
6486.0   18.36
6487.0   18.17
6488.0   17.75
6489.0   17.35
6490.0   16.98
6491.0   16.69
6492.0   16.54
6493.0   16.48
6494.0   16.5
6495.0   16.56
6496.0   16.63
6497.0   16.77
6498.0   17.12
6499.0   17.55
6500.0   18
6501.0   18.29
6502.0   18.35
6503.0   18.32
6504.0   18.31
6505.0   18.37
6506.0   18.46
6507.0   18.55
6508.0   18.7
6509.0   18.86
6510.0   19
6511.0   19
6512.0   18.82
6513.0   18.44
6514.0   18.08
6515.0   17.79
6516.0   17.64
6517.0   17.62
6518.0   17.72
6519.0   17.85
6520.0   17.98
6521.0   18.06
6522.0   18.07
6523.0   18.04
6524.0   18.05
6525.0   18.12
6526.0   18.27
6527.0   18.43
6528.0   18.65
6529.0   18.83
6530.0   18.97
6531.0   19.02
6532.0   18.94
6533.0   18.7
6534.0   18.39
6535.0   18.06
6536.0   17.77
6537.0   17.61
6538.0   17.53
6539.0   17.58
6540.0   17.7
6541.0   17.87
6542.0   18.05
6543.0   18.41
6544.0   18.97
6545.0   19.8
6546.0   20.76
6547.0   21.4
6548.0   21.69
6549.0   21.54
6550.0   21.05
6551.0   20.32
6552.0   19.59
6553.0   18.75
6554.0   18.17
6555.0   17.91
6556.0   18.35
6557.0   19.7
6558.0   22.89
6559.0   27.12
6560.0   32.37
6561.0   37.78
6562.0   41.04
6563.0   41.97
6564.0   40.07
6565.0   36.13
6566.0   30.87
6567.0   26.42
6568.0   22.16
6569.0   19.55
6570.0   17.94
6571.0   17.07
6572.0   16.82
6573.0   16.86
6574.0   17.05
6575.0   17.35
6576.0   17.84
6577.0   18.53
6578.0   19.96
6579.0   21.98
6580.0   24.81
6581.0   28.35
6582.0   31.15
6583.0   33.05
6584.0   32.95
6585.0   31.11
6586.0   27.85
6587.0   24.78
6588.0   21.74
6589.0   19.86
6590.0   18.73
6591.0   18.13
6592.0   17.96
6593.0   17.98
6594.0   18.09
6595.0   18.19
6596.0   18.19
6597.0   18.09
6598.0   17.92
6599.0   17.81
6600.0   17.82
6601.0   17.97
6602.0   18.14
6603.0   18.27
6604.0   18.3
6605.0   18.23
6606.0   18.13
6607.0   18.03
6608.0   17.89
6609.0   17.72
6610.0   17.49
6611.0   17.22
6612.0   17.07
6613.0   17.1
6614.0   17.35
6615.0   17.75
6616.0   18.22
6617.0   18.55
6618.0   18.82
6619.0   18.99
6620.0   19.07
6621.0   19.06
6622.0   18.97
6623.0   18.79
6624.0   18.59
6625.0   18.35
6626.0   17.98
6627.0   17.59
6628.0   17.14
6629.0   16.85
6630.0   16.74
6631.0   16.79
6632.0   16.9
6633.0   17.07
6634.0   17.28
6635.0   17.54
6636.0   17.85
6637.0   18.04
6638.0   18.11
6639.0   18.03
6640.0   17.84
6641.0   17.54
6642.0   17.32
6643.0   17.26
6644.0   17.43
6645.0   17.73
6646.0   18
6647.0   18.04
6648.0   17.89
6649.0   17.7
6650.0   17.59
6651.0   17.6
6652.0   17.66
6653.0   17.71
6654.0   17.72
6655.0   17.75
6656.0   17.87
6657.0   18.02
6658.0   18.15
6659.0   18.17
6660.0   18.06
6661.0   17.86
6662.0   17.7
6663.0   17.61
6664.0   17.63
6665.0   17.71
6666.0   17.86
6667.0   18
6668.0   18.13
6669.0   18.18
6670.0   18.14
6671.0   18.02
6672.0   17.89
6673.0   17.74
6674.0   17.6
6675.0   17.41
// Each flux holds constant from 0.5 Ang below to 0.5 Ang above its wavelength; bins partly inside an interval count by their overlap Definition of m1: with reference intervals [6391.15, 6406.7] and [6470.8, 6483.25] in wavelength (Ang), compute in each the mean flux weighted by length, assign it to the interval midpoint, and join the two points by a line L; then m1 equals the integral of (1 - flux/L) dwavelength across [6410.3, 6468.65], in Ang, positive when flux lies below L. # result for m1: -3.0 Ang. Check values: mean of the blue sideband 17.9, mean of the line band 18.5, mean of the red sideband 17.4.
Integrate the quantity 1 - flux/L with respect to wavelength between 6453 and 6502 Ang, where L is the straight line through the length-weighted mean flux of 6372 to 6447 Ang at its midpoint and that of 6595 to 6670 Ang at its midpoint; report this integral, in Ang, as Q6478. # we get 0.91 Ang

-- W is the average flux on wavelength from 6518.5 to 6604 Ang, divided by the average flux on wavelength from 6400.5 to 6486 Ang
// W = 1.17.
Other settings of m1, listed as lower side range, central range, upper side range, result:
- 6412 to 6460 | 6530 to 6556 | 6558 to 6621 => 2.5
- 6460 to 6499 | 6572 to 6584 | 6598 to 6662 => -3.3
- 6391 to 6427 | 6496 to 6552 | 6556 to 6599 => 9.3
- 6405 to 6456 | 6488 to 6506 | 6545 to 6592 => 3.2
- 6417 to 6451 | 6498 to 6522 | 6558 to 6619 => 2.4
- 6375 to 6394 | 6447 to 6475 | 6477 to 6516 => -0.7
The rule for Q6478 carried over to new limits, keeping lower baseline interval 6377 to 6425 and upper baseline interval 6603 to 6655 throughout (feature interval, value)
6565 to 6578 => -1.9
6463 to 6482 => 0.2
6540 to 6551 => -1.2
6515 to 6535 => -0.3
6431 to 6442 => -0.1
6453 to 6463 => -0.2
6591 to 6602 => -0.1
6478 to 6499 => 0.9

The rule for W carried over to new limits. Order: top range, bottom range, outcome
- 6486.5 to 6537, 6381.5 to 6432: 0.98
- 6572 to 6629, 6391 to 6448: 1.08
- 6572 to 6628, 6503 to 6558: 1.06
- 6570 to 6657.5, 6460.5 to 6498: 1.07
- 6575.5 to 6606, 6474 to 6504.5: 1.22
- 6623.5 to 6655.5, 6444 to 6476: 0.96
